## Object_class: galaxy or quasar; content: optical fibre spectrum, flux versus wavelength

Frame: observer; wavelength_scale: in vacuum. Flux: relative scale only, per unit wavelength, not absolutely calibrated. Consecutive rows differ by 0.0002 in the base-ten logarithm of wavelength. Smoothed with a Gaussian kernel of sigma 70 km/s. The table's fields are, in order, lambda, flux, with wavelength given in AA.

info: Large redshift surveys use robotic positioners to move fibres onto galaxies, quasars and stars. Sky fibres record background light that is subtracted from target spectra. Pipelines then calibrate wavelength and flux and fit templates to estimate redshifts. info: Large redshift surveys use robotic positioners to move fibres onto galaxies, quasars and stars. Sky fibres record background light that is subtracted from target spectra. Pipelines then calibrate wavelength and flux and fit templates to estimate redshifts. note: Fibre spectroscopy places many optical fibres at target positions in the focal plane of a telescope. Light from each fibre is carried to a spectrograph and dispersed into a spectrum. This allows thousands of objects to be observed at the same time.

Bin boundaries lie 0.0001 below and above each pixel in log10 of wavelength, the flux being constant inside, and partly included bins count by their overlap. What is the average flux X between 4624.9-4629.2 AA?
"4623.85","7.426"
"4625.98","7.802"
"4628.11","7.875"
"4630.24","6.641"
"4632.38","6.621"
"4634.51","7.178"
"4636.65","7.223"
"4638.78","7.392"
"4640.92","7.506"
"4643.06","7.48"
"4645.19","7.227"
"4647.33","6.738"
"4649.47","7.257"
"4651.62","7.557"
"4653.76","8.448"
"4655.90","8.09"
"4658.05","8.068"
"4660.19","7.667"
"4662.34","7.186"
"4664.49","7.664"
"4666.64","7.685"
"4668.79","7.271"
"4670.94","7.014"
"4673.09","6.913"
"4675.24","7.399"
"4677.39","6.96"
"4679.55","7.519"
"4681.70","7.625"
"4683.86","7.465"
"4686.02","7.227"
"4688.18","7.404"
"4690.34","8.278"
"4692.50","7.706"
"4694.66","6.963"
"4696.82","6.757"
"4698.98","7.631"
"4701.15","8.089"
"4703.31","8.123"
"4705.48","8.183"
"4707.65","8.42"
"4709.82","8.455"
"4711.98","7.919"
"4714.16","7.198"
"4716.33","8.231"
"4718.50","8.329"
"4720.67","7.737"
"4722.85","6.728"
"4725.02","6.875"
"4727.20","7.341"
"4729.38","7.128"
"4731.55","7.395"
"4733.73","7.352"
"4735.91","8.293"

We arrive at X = 7.83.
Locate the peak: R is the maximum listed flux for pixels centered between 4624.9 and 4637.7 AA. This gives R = 7.875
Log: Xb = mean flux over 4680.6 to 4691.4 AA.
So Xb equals 7.6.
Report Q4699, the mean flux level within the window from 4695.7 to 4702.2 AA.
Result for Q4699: 7.49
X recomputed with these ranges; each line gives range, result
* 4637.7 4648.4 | 7.27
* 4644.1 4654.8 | 7.45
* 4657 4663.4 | 7.64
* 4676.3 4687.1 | 7.36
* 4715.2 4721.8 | 8.09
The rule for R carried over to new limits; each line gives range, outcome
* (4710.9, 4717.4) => 8.231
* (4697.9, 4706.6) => 8.183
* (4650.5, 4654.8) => 8.448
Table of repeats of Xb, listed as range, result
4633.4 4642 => 7.32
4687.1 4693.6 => 7.79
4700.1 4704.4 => 8.11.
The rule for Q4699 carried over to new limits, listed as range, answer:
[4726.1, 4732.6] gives 7.29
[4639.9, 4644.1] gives 7.49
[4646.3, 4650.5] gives 7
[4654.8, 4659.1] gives 8.08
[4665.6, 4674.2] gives 7.22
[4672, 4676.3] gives 7.16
